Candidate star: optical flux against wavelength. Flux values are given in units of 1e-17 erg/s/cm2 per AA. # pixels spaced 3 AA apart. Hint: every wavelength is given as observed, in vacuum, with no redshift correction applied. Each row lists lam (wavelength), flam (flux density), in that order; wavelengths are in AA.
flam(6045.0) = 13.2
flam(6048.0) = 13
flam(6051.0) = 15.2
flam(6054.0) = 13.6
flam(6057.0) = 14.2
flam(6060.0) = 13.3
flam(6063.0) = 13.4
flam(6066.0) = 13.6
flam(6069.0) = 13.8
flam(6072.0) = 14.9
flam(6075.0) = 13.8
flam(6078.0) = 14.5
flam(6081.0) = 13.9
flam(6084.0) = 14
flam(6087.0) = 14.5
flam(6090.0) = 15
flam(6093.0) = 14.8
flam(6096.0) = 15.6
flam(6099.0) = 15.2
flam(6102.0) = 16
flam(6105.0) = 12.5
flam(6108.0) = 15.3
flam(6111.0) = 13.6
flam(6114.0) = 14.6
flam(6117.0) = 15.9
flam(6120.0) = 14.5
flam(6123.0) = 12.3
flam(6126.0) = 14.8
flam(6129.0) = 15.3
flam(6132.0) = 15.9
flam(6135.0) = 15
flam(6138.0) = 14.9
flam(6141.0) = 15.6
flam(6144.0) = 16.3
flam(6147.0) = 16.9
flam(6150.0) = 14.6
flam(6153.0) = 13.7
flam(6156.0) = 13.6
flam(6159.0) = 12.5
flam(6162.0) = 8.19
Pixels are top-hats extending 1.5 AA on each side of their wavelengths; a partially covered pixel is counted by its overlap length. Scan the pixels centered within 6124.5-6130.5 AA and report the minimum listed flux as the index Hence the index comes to 14.8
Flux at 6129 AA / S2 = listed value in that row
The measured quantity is 15.3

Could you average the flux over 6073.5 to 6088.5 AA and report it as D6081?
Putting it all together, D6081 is 14.1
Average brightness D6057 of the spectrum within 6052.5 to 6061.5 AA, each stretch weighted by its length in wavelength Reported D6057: 13.7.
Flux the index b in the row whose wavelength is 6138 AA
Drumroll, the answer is 14.9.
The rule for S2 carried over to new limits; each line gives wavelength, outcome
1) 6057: 14.2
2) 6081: 13.9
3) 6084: 14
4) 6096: 15.6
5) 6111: 13.6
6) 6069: 13.8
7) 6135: 15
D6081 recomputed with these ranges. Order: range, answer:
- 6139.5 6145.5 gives 16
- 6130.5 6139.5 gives 15.3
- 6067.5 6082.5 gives 14.2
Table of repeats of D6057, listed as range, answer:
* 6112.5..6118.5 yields 15.2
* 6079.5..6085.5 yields 14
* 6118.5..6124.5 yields 13.4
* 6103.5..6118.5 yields 14.4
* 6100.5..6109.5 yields 14.6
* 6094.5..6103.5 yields 15.6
